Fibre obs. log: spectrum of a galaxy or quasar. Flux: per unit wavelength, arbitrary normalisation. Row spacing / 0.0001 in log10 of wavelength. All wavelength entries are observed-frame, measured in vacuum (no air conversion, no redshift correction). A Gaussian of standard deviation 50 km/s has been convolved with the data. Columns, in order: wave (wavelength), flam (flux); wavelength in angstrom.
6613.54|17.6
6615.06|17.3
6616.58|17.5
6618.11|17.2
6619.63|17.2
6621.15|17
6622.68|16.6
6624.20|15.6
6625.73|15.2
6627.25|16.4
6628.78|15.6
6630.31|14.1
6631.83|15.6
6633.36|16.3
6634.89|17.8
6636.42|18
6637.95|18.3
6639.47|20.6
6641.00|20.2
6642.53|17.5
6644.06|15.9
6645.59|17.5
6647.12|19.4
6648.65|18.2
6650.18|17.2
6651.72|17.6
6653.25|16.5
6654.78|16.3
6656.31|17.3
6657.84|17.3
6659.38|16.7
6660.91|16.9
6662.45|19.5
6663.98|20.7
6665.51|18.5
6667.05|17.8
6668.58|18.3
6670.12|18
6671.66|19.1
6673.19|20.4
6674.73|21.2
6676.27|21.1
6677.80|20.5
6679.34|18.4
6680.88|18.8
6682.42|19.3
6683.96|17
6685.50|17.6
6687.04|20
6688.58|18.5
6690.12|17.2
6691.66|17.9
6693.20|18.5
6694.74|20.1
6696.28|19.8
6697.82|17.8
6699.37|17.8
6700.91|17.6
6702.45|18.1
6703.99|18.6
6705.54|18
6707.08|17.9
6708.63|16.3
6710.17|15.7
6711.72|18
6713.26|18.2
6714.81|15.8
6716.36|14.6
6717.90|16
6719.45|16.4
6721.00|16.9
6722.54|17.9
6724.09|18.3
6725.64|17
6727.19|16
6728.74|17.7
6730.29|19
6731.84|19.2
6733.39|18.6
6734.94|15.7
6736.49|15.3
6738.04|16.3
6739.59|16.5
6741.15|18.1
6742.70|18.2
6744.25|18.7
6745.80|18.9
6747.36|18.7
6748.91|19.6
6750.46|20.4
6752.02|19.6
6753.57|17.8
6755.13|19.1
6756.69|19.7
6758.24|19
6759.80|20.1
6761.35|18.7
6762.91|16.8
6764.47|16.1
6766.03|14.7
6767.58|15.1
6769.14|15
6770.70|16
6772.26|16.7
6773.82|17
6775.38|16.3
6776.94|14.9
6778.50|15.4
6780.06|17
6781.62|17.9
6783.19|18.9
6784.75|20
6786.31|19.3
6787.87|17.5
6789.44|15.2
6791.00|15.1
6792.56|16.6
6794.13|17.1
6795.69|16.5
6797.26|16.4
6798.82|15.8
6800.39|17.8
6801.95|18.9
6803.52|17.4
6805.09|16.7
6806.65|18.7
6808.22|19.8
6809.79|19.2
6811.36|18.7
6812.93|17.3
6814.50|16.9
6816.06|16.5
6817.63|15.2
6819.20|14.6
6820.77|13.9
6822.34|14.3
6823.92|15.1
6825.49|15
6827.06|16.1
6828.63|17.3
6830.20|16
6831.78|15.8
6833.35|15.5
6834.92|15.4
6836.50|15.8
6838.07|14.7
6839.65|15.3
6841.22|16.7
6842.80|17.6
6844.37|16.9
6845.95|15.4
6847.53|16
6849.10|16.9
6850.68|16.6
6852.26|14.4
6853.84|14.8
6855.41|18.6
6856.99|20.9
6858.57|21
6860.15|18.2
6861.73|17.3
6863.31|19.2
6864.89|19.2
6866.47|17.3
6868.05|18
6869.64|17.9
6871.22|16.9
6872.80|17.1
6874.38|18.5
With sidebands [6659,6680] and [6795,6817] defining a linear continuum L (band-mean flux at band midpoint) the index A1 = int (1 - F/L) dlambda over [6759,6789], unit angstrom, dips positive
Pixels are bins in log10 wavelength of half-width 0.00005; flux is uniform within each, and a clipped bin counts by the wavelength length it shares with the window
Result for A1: 1.60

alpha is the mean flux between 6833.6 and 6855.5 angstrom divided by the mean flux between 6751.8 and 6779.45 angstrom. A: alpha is 0.9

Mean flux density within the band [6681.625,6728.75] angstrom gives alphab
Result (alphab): 17.6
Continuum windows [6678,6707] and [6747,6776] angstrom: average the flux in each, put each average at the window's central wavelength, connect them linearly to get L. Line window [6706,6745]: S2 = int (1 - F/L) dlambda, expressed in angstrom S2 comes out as 2.0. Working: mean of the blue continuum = 18.4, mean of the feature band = 17.1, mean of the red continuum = 17.7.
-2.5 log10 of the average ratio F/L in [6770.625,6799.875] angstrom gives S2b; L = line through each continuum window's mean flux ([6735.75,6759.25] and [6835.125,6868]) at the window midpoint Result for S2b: 0.07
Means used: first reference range 18.4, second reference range 17.1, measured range 16.8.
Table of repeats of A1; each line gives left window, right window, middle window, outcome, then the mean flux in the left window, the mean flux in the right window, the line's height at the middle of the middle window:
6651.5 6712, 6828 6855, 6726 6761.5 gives -1.78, 18.3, 16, 17.4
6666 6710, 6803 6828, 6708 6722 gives 1.31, 18.6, 16.6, 18.2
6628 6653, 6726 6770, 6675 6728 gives -0.75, 17.5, 17.8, 17.7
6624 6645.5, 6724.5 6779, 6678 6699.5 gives -1.66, 17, 17.5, 17.2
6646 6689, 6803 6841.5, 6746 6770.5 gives -1.11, 18.5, 16.3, 17.2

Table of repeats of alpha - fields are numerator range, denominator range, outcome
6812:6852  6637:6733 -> 0.88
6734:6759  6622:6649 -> 1.06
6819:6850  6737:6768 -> 0.87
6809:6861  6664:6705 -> 0.87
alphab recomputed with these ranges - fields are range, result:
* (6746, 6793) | 17.5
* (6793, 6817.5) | 17.5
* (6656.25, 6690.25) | 18.8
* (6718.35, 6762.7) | 18.1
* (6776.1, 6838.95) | 16.7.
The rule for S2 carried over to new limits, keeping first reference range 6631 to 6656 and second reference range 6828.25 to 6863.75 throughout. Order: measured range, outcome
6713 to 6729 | 0.6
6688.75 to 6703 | -0.7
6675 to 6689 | -1.3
